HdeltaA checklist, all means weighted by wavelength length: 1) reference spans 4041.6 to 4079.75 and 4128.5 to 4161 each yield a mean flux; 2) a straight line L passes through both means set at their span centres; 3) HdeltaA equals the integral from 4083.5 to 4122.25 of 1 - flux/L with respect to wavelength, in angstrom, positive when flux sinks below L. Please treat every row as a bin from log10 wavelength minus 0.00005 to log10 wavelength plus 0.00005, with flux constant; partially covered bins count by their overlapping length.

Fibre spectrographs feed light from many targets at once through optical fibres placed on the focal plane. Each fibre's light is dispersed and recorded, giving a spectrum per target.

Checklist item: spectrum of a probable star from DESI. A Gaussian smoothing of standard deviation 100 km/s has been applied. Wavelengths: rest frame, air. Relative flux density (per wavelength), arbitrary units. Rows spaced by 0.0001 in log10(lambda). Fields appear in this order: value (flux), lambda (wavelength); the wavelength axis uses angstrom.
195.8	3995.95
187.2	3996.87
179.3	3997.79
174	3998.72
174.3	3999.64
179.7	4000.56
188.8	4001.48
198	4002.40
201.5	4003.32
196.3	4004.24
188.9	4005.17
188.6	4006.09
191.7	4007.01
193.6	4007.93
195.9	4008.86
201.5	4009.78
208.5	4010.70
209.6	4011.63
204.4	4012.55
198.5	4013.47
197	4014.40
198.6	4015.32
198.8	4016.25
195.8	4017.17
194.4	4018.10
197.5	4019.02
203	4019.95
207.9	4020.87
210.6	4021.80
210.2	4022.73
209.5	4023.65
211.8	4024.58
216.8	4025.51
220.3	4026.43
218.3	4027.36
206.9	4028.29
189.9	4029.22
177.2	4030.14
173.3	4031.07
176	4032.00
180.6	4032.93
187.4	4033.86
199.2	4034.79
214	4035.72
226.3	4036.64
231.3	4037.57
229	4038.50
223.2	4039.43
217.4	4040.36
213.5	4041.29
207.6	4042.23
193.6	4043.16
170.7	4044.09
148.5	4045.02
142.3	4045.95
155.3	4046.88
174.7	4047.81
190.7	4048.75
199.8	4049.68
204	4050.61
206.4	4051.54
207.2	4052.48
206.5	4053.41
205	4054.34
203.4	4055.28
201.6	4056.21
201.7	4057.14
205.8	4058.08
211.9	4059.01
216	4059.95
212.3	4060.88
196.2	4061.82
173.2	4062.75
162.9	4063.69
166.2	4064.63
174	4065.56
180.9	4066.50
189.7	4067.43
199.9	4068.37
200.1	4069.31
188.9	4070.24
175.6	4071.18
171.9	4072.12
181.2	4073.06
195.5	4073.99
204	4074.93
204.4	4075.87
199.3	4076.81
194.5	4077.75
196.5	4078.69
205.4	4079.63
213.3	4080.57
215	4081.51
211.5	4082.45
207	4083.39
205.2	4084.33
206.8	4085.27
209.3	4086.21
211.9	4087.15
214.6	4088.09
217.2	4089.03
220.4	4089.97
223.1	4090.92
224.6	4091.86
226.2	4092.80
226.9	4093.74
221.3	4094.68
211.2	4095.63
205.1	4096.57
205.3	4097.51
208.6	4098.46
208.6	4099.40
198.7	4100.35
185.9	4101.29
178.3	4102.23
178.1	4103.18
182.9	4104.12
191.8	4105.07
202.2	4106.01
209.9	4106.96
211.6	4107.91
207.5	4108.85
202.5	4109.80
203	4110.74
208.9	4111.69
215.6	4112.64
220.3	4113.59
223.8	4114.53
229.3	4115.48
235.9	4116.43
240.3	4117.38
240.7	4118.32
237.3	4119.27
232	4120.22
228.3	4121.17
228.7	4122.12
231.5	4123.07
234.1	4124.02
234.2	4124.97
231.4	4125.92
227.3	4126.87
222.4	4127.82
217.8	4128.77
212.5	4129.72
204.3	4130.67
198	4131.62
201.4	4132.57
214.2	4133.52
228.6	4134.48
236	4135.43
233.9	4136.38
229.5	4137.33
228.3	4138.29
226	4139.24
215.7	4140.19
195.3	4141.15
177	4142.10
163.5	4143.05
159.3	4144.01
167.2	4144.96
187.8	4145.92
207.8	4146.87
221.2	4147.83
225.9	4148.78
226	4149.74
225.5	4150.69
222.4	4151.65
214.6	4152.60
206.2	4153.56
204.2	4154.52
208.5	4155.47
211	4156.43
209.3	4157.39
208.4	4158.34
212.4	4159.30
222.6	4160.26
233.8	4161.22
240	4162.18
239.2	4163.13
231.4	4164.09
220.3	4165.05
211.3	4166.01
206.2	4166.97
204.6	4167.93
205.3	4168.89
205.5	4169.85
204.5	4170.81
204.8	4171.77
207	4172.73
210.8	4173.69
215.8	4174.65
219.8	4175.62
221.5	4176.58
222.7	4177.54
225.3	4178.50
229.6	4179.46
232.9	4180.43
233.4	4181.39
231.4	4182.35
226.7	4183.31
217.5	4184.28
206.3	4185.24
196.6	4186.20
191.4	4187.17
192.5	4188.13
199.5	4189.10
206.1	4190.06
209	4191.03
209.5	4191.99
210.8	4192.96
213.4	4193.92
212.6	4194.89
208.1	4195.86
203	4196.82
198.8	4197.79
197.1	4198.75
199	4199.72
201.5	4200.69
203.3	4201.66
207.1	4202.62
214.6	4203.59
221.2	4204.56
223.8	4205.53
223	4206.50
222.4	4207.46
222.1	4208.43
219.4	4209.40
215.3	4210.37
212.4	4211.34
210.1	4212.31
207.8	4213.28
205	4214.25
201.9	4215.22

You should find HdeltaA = -2.5 angstrom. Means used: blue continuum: 191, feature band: 213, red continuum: 210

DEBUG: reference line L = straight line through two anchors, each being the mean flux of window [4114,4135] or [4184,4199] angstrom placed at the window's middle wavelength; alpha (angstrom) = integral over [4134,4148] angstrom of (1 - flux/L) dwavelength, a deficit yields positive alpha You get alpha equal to 1.0 angstrom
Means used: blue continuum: 225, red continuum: 205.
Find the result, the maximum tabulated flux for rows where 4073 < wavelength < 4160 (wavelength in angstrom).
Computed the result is 240.7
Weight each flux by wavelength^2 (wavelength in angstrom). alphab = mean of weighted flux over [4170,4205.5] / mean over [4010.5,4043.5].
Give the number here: 1.12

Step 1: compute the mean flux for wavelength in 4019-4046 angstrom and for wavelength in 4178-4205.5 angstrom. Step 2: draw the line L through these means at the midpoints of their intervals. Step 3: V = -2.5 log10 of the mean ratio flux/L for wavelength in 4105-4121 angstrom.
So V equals -0.07 mag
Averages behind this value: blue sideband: 201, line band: 219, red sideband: 211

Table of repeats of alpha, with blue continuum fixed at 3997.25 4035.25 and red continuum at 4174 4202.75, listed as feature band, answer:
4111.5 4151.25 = -2.10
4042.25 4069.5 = 1.36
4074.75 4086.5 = -0.20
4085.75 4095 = -0.76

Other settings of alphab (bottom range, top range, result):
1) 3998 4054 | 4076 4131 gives 1.13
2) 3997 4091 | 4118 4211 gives 1.15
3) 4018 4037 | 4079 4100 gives 1.09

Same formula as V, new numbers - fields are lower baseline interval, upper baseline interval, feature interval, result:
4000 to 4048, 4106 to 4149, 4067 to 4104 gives 0.025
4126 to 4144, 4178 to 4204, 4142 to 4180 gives -0.001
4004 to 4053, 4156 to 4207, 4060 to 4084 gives 0.052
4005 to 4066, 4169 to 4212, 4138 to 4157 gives 0.021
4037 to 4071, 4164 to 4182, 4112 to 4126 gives -0.120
